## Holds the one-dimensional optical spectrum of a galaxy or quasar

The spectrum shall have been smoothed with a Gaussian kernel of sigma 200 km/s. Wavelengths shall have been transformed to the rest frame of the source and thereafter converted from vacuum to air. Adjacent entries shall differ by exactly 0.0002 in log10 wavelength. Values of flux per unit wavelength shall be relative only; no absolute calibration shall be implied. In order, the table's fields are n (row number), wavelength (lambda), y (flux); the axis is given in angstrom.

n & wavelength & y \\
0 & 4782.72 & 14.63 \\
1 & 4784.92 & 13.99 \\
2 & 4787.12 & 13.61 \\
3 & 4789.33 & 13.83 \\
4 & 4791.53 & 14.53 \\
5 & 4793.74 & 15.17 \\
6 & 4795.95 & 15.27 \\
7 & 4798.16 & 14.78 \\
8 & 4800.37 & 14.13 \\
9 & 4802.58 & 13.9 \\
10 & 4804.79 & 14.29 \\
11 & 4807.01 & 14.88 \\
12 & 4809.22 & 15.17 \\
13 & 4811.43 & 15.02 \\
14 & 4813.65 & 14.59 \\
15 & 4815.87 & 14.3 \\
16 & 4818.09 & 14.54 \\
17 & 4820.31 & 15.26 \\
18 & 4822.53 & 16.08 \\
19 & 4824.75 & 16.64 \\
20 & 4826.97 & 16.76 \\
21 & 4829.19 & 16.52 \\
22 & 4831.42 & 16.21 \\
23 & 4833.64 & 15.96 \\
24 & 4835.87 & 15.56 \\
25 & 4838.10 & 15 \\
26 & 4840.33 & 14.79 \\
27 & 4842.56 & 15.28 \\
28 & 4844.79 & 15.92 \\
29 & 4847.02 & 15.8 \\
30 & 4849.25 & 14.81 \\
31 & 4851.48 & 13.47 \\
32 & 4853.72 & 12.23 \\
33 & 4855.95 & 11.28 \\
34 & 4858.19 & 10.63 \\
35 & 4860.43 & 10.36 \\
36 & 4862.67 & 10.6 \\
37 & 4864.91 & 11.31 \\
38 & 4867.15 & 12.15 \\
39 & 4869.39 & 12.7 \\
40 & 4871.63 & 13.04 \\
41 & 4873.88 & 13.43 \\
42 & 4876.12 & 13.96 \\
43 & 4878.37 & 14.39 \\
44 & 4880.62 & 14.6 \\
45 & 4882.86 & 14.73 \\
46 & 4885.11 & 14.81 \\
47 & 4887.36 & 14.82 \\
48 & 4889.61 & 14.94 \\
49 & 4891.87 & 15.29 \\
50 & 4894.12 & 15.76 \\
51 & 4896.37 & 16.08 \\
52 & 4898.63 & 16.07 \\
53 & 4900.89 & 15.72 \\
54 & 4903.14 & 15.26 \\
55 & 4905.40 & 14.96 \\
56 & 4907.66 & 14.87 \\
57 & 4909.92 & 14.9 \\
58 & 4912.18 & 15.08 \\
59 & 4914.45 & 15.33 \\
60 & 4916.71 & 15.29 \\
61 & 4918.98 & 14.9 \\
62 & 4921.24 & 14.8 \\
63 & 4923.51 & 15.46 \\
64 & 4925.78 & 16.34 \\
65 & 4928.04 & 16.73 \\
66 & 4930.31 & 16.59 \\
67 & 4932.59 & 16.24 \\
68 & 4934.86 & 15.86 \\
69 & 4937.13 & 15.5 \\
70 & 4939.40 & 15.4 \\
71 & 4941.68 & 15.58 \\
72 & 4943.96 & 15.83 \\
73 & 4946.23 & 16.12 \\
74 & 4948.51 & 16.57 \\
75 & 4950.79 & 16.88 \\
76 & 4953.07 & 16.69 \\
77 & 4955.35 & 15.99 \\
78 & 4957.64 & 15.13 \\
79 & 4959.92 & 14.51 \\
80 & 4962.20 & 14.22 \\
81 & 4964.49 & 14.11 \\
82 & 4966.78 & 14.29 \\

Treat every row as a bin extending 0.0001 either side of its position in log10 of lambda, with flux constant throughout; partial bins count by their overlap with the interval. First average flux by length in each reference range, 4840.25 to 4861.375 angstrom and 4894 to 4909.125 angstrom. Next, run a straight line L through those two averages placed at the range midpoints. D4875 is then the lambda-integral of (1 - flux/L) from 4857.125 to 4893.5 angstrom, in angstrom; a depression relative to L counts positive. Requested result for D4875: 3.0 angstrom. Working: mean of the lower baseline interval 13.4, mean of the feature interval 13.3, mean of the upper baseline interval 15.5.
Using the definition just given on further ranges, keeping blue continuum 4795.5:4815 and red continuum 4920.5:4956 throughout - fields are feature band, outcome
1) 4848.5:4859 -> 1.9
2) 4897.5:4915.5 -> 0.5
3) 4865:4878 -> 2.0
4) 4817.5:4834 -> -1.3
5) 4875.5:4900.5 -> 0.7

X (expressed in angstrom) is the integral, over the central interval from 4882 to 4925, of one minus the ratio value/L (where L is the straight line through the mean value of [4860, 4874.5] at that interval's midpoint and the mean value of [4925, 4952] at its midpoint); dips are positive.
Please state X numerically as -3.59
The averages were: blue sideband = 12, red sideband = 16.1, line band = 15.2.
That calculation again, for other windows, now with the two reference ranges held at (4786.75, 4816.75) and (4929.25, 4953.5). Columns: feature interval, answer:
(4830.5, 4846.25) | -0.60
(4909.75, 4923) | 0.62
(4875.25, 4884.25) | 0.57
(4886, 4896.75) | 0.16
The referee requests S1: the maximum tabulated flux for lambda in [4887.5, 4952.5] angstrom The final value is 16.88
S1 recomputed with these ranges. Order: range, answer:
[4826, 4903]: 16.76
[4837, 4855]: 15.92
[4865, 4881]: 14.6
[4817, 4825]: 16.64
